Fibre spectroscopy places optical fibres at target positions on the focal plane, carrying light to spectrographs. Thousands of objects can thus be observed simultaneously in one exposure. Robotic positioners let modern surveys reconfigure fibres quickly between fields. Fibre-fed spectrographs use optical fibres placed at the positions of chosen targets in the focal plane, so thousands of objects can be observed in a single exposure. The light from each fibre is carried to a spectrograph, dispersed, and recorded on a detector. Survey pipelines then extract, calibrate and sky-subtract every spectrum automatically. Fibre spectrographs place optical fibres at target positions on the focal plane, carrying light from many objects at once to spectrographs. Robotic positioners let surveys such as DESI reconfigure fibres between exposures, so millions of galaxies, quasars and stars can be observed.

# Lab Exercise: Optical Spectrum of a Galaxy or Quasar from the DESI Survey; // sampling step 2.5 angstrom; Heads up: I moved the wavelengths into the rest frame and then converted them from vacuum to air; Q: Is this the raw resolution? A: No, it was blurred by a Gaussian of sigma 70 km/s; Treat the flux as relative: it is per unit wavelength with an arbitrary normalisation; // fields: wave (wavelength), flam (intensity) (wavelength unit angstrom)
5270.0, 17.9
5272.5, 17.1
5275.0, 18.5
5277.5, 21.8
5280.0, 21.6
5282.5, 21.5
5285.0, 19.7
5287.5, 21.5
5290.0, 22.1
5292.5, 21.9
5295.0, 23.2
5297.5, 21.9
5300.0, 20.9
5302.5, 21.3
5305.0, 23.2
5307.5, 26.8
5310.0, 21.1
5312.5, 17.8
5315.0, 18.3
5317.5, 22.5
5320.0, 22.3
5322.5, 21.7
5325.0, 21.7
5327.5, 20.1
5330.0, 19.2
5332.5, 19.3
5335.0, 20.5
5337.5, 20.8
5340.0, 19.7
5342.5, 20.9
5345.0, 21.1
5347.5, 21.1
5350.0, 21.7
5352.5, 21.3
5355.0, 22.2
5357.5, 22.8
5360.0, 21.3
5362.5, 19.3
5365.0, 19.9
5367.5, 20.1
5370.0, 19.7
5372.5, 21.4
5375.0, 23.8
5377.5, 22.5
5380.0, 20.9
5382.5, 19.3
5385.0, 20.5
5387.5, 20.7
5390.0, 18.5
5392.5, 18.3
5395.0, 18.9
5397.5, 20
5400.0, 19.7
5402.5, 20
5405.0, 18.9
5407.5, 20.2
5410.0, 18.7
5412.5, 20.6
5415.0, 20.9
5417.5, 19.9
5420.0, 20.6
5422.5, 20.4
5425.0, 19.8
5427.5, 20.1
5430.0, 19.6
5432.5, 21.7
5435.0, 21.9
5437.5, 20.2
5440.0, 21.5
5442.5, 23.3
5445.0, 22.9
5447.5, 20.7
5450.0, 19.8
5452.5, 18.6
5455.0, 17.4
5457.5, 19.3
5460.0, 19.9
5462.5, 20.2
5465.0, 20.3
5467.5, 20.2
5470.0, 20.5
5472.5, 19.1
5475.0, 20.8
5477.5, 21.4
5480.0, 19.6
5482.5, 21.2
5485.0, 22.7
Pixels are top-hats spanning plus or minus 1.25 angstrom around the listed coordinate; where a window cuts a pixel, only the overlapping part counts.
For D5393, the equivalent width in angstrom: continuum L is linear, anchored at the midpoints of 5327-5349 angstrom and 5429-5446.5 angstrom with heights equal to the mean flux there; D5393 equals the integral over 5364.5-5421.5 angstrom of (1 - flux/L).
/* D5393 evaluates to 2.3 angstrom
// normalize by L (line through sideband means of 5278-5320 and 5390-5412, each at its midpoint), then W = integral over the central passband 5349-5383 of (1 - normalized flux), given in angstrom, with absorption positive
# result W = -1.8 angstrom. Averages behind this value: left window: 21.6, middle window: 21.2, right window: 19.3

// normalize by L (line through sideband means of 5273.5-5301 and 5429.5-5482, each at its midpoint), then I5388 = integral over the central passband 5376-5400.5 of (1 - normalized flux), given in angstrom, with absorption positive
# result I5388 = 0.96 angstrom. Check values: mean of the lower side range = 21.3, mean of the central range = 20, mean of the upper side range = 20.4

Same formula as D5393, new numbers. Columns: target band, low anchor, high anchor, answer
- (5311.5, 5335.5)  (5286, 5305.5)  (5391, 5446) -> 1.3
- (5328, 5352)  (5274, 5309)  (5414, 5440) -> 1.0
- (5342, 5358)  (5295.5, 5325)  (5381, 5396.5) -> -0.8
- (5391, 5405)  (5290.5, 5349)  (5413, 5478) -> 0.9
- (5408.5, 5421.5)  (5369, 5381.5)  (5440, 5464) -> 0.5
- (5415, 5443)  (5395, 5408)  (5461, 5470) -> -1.2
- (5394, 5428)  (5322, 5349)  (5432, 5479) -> 1.0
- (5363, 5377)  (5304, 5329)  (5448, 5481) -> -0.1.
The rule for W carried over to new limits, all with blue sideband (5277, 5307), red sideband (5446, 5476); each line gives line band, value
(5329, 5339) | 0.6 angstrom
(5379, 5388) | 0.2 angstrom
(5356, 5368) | 0.1 angstrom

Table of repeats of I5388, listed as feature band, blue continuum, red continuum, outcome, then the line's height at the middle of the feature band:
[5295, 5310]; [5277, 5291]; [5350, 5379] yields -1.0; 21.3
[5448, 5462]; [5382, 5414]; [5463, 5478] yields 0.7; 20.2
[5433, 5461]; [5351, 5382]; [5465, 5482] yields 0.0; 20.5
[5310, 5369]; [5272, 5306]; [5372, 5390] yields 1.3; 21.2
